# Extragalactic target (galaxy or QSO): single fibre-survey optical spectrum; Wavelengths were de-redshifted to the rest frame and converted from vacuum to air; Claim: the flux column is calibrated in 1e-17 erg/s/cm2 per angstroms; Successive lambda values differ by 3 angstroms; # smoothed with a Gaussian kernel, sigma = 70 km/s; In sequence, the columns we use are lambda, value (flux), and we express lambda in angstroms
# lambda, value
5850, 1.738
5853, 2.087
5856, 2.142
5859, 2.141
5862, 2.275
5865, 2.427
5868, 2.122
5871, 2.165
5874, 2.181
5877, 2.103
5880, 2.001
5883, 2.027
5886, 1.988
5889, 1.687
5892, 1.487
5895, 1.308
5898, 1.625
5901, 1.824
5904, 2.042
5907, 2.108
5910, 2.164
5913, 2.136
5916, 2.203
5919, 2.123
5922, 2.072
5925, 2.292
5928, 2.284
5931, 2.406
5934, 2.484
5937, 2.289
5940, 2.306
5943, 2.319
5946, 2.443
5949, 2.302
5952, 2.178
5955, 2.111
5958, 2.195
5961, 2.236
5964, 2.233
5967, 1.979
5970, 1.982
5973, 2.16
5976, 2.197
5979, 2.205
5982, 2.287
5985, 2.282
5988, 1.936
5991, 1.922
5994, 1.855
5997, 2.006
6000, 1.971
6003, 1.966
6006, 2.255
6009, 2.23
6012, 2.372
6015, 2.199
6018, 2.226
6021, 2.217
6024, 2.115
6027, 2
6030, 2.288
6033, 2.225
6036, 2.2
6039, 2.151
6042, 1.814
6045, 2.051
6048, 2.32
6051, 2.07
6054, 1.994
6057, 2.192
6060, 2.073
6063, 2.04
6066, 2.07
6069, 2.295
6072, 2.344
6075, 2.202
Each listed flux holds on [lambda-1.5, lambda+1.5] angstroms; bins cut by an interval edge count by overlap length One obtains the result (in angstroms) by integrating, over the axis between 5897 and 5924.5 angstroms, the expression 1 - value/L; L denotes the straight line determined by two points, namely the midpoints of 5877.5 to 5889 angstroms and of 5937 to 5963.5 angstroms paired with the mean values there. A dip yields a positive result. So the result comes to 0.6 angstroms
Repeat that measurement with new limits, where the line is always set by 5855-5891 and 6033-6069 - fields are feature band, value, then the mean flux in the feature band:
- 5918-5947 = -2.8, 2.3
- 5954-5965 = -0.5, 2.2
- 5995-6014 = -0.2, 2.13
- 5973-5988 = -0.7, 2.2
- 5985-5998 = 0.8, 1.97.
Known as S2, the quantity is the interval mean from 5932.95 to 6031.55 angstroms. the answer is 2.17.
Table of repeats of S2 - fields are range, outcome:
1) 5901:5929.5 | 2.14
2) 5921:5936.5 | 2.31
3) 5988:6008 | 2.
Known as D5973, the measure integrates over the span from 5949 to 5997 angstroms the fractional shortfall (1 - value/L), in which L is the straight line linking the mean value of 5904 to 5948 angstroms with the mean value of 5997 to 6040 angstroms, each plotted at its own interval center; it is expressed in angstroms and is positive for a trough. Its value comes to 1.9 angstroms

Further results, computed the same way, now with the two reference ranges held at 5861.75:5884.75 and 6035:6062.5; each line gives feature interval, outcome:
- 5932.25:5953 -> -2.0 angstroms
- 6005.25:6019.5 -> -1.0 angstroms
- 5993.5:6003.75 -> 0.7 angstroms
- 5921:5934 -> -1.0 angstroms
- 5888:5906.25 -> 4.0 angstroms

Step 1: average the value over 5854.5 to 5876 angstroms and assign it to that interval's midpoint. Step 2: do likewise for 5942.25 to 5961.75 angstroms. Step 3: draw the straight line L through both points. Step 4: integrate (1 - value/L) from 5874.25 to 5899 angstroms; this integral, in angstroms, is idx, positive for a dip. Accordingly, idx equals 4.6 angstroms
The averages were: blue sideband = 2.21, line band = 1.8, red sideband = 2.25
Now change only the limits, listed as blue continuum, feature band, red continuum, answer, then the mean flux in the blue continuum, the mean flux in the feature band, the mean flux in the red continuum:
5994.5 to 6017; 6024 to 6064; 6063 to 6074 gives 1.2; 2.13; 2.11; 2.21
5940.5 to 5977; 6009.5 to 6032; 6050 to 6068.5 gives -0.8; 2.2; 2.2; 2.09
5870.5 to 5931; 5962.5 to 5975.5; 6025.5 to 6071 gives -0.3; 2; 2.1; 2.12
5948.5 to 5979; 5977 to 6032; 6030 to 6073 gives 0.4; 2.15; 2.13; 2.13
